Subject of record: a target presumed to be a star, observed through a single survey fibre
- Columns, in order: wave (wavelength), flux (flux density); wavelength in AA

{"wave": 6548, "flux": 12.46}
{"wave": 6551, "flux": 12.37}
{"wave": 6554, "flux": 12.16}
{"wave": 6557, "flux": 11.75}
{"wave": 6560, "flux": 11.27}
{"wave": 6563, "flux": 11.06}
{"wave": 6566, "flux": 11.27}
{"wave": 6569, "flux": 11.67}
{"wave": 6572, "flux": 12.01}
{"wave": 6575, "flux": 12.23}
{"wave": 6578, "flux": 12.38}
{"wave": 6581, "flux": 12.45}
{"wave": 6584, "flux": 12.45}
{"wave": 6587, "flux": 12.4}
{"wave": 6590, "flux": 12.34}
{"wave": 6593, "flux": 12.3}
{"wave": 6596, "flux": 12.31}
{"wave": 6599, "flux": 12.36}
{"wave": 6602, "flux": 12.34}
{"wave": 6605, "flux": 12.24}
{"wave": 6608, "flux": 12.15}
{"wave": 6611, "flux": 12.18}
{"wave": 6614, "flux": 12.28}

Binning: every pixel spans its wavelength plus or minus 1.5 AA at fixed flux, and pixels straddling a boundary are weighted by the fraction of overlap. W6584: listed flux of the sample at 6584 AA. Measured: 12.45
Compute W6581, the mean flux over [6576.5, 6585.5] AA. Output 12.4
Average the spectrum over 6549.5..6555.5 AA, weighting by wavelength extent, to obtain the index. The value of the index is 12.3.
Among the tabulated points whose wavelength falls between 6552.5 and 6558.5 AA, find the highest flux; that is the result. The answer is 12.16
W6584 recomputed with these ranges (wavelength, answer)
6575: 12.23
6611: 12.18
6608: 12.15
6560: 11.27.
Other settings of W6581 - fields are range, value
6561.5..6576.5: 11.6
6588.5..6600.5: 12.3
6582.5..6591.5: 12.4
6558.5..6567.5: 11.2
